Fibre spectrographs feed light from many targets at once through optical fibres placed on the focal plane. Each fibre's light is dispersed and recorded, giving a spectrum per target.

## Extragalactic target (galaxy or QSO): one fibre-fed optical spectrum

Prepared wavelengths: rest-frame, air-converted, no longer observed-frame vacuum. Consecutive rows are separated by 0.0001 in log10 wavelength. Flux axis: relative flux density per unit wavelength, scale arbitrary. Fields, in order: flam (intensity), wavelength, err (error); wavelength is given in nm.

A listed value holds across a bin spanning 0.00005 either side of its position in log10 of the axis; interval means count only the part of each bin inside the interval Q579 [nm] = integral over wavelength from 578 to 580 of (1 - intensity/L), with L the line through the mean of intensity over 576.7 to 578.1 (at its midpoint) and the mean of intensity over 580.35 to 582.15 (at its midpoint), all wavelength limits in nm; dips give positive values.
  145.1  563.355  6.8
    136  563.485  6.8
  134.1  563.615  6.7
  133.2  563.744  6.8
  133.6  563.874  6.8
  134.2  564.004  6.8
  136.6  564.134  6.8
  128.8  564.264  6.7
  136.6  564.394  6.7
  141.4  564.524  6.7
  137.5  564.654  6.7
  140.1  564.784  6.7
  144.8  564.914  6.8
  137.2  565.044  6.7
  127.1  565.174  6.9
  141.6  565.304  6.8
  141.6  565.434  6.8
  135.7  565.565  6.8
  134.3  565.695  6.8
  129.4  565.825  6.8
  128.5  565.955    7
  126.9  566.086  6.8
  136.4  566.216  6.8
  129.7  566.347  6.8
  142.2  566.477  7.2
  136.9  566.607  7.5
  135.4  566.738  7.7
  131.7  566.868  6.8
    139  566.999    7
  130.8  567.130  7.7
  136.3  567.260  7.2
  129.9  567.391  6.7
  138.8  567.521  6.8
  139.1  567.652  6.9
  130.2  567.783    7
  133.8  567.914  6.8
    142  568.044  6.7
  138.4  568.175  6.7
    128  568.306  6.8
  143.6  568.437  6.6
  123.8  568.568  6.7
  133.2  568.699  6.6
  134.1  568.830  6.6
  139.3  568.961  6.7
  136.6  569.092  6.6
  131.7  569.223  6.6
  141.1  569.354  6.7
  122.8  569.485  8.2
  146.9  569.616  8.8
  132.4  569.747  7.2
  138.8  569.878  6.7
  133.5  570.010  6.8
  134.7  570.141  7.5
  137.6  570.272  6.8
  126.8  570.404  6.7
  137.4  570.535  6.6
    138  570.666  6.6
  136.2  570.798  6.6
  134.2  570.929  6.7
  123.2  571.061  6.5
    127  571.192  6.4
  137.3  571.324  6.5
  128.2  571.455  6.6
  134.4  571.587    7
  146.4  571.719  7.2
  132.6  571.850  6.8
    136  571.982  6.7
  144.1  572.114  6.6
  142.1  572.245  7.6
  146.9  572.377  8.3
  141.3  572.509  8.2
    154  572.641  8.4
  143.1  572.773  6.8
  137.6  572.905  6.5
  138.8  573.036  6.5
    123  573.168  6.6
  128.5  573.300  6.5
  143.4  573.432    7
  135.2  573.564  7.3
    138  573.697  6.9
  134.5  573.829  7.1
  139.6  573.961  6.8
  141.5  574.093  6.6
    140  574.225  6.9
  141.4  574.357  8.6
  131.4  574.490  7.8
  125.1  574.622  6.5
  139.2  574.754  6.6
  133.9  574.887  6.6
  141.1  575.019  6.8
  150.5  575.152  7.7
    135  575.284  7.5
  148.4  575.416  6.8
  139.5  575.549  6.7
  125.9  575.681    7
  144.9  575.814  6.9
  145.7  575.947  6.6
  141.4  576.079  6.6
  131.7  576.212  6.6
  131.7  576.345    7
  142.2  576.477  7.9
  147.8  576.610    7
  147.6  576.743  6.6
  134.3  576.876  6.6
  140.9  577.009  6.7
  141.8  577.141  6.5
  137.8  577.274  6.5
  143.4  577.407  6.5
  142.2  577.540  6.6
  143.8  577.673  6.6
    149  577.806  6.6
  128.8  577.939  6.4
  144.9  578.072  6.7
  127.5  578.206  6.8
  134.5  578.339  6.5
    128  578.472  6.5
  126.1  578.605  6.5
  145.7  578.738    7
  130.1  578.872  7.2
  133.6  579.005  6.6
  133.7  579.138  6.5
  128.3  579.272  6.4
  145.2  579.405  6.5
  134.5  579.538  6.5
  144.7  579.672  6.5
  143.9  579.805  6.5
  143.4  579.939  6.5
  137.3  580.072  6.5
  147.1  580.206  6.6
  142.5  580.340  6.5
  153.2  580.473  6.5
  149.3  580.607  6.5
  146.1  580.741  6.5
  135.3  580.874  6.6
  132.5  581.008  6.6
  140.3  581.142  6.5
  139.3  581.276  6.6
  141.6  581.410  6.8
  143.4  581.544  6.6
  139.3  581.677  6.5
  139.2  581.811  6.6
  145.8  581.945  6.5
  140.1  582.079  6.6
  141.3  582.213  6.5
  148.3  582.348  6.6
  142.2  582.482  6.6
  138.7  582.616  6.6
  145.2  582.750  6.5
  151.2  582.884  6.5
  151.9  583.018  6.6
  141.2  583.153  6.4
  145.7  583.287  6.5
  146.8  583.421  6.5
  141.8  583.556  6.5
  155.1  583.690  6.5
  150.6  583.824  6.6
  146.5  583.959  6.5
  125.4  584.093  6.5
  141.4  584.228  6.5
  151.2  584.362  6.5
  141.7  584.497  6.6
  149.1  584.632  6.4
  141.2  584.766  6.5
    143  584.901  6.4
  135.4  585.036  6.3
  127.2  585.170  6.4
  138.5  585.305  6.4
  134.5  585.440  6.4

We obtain 0.075 nm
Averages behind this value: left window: 141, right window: 142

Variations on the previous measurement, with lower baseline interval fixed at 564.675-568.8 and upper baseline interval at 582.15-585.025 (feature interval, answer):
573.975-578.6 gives 0.05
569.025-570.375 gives 0.01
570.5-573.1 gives 0.00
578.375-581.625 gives 0.07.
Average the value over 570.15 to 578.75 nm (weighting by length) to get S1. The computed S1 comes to 138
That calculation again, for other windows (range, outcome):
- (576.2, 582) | 140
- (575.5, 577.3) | 140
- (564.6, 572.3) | 135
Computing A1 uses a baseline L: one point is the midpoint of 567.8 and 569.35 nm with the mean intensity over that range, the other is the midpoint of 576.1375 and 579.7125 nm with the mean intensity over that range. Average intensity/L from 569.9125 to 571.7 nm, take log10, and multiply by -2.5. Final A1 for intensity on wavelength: 0.02 mag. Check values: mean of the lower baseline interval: 135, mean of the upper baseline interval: 138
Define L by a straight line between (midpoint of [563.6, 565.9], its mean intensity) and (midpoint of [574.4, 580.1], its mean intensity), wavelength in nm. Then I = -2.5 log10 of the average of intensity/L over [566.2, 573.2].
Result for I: 0.008 mag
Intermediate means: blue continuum 136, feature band 136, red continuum 138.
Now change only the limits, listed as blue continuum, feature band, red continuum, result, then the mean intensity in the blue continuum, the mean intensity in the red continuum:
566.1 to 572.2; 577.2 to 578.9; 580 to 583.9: 0.03 mag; 135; 144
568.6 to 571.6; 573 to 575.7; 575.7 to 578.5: 0.00 mag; 134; 139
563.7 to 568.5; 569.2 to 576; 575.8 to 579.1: 0.00 mag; 135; 138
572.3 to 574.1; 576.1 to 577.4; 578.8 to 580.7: 0.00 mag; 139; 141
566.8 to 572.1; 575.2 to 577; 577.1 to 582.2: -0.02 mag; 135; 140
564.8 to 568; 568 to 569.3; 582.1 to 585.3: 0.01 mag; 135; 143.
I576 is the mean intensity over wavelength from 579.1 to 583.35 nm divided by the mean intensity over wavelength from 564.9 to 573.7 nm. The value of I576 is 1.0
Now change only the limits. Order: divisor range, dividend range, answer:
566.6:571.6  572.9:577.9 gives 1.03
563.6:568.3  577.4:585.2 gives 1.04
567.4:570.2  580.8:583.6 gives 1.05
